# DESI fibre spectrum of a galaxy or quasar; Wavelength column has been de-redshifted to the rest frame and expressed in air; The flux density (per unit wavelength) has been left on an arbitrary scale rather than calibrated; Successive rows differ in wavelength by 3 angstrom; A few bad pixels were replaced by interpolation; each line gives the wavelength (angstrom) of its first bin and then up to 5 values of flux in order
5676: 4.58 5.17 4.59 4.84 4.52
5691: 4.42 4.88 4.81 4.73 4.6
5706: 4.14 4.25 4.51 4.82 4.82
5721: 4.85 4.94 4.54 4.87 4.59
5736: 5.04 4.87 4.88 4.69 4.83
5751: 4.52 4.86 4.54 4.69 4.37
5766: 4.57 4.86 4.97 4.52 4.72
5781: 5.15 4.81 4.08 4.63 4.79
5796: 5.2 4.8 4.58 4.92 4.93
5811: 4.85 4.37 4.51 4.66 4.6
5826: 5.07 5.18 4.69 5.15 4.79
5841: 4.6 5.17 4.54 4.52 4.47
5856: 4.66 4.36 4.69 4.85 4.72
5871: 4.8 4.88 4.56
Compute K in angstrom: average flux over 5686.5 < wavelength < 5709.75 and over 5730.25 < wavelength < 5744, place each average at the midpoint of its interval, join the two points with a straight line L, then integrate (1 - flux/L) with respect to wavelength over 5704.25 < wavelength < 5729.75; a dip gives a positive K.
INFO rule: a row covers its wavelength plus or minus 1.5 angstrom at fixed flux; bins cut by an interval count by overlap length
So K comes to 0.4 angstrom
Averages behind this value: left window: 4.55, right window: 4.84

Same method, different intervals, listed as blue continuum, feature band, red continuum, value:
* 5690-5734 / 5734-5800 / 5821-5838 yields 0.5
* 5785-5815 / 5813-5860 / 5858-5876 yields 0.1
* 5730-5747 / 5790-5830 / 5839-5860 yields -0.8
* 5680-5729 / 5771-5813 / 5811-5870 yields -0.7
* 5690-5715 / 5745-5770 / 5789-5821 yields 0.1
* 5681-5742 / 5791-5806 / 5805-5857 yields -0.4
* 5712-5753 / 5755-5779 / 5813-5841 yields 0.6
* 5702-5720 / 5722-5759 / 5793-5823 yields -1.3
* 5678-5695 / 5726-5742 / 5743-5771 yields -0.4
